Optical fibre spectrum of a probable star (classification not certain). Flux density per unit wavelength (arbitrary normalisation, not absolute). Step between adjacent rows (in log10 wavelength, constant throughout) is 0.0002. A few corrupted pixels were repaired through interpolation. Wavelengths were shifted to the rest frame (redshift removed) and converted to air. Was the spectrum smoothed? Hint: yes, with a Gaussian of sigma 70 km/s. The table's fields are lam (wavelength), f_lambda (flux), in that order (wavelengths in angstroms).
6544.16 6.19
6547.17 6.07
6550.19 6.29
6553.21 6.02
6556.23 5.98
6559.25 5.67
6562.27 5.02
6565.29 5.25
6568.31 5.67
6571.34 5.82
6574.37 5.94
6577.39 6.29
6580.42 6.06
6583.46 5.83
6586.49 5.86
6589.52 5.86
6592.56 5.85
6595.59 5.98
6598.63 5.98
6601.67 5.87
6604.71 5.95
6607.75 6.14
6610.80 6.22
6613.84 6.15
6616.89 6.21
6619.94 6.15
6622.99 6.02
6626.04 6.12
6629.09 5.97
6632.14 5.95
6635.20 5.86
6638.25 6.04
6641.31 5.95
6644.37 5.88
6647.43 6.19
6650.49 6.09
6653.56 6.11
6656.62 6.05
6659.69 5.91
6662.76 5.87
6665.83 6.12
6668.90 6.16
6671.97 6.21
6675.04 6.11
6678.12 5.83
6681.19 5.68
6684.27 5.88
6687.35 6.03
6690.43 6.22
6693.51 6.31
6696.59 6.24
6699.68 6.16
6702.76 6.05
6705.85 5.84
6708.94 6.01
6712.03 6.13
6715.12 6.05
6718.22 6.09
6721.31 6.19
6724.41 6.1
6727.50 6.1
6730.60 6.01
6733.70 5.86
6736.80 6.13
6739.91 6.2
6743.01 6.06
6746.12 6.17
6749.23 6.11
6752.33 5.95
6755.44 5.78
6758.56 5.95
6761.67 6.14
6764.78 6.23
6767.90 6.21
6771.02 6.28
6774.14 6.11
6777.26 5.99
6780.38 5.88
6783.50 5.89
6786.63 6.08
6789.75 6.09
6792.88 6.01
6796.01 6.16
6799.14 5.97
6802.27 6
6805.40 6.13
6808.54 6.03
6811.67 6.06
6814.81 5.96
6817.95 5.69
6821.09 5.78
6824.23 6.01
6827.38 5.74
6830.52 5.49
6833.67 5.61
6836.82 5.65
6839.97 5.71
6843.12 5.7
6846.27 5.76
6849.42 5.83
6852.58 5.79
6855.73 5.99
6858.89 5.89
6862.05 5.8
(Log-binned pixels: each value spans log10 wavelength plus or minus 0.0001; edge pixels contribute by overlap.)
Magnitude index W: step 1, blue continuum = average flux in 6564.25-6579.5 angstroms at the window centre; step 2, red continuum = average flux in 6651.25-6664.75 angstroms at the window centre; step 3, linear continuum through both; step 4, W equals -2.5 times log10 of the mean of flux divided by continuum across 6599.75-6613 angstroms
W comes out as -0.03 mag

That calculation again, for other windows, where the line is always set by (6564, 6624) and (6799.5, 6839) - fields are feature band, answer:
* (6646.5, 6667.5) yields -0.02 mag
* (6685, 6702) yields -0.05 mag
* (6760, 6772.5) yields -0.06 mag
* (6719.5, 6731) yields -0.04 mag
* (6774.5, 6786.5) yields -0.02 mag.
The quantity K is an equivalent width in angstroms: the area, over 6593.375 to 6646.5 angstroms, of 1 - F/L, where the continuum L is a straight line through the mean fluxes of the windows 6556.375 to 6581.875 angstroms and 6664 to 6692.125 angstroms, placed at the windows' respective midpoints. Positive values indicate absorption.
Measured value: -1.42 angstroms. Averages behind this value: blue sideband 5.73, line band 6.03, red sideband 6.03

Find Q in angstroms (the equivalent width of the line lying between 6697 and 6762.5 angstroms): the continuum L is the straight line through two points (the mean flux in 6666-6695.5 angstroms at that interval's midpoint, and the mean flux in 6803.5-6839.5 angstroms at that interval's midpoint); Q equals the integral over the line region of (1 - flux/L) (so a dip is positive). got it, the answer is -0.84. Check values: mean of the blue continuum 6.06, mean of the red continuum 5.83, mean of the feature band 6.05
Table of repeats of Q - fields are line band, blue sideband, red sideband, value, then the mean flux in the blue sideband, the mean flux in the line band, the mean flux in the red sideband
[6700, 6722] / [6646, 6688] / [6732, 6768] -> 0.0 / 6.02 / 6.05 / 6.06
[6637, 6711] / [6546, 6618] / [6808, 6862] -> -2.1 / 5.91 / 6.04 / 5.8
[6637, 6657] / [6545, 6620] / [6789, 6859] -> -0.5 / 5.92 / 6.04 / 5.87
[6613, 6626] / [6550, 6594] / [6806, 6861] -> -0.7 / 5.81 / 6.13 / 5.81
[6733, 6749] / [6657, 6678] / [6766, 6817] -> -0.1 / 6.04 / 6.1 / 6.05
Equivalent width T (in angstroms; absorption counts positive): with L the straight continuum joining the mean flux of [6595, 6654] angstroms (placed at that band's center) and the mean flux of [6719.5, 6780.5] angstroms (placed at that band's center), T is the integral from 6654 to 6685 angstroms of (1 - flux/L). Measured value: 0.3 angstroms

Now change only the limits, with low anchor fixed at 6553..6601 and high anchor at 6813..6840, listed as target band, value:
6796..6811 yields -0.8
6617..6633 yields -0.7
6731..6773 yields -2.3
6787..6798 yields -0.6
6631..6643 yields -0.3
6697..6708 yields -0.5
